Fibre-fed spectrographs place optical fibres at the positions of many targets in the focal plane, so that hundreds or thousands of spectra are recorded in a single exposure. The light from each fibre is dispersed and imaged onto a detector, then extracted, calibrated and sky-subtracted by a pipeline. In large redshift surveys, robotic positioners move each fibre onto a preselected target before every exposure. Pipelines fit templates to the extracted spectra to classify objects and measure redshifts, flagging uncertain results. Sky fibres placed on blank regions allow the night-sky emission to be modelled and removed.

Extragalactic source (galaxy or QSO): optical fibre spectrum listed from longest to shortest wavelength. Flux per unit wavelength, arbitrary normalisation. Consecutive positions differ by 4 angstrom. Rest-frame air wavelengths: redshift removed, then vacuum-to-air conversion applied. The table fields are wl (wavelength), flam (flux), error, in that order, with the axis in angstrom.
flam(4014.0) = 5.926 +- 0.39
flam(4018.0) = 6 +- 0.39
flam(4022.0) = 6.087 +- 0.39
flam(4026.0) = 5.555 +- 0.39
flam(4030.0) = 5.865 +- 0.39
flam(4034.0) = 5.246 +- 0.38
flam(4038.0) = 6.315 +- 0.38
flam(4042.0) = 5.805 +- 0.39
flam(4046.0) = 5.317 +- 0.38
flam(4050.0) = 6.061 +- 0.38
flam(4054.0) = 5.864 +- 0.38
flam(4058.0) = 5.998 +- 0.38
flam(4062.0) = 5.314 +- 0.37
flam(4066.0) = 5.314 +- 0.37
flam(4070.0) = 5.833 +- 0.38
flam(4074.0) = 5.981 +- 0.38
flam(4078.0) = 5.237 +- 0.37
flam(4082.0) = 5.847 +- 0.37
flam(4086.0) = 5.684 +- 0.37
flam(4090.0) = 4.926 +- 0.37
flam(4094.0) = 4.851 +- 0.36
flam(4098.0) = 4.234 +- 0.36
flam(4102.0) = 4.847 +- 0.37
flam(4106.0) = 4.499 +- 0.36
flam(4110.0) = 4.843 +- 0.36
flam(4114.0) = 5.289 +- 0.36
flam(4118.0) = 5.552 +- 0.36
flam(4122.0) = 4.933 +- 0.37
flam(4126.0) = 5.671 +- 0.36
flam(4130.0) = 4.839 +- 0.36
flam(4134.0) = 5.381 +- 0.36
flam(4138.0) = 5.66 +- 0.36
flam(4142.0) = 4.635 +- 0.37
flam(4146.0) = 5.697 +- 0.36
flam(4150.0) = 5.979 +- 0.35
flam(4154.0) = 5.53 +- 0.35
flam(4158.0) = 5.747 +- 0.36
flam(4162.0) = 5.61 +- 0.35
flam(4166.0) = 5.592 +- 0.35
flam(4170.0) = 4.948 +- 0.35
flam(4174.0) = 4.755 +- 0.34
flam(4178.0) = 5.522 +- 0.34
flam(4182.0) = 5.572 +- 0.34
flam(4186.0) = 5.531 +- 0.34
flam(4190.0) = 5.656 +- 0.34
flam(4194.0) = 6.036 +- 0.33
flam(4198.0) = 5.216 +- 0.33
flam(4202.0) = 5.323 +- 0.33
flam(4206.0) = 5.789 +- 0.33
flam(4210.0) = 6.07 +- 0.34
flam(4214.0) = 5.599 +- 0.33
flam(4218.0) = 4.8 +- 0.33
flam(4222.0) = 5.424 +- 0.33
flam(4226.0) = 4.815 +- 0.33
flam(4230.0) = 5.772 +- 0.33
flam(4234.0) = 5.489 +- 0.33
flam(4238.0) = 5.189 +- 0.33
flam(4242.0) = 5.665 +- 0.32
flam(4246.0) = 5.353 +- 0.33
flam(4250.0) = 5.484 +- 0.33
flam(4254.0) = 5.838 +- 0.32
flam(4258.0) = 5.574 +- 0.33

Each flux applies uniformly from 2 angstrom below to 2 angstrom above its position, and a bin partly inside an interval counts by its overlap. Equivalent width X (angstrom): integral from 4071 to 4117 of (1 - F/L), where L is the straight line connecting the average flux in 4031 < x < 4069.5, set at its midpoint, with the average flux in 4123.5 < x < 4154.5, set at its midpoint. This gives 3.5 angstrom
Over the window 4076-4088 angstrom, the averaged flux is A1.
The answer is 5.59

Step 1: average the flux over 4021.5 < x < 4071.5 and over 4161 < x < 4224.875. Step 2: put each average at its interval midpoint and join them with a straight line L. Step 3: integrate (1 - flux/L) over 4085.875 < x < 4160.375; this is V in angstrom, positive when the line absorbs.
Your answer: 5.2 angstrom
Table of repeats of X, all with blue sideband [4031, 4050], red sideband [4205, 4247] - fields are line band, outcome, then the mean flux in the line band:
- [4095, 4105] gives 1.9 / 4.57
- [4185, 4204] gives -0.2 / 5.55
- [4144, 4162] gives -0.5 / 5.72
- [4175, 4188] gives 0.1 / 5.48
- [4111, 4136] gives 1.5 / 5.26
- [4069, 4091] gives 0.2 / 5.6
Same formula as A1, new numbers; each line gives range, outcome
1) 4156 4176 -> 5.33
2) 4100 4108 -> 4.67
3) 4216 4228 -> 5.01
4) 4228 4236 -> 5.63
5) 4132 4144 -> 5.23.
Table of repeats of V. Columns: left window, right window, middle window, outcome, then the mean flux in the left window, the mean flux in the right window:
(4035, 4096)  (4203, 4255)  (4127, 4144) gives 1.2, 5.62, 5.47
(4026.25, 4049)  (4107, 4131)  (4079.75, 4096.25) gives 0.2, 5.71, 5.17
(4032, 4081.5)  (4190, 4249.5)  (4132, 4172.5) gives 0.7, 5.7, 5.47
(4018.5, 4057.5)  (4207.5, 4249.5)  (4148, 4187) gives 0.5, 5.81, 5.42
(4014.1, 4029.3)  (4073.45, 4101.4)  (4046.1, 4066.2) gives -0.7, 5.88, 5.19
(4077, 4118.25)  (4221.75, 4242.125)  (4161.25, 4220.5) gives -2.2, 5.05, 5.36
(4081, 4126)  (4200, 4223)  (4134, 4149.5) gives -0.5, 5.06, 5.5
